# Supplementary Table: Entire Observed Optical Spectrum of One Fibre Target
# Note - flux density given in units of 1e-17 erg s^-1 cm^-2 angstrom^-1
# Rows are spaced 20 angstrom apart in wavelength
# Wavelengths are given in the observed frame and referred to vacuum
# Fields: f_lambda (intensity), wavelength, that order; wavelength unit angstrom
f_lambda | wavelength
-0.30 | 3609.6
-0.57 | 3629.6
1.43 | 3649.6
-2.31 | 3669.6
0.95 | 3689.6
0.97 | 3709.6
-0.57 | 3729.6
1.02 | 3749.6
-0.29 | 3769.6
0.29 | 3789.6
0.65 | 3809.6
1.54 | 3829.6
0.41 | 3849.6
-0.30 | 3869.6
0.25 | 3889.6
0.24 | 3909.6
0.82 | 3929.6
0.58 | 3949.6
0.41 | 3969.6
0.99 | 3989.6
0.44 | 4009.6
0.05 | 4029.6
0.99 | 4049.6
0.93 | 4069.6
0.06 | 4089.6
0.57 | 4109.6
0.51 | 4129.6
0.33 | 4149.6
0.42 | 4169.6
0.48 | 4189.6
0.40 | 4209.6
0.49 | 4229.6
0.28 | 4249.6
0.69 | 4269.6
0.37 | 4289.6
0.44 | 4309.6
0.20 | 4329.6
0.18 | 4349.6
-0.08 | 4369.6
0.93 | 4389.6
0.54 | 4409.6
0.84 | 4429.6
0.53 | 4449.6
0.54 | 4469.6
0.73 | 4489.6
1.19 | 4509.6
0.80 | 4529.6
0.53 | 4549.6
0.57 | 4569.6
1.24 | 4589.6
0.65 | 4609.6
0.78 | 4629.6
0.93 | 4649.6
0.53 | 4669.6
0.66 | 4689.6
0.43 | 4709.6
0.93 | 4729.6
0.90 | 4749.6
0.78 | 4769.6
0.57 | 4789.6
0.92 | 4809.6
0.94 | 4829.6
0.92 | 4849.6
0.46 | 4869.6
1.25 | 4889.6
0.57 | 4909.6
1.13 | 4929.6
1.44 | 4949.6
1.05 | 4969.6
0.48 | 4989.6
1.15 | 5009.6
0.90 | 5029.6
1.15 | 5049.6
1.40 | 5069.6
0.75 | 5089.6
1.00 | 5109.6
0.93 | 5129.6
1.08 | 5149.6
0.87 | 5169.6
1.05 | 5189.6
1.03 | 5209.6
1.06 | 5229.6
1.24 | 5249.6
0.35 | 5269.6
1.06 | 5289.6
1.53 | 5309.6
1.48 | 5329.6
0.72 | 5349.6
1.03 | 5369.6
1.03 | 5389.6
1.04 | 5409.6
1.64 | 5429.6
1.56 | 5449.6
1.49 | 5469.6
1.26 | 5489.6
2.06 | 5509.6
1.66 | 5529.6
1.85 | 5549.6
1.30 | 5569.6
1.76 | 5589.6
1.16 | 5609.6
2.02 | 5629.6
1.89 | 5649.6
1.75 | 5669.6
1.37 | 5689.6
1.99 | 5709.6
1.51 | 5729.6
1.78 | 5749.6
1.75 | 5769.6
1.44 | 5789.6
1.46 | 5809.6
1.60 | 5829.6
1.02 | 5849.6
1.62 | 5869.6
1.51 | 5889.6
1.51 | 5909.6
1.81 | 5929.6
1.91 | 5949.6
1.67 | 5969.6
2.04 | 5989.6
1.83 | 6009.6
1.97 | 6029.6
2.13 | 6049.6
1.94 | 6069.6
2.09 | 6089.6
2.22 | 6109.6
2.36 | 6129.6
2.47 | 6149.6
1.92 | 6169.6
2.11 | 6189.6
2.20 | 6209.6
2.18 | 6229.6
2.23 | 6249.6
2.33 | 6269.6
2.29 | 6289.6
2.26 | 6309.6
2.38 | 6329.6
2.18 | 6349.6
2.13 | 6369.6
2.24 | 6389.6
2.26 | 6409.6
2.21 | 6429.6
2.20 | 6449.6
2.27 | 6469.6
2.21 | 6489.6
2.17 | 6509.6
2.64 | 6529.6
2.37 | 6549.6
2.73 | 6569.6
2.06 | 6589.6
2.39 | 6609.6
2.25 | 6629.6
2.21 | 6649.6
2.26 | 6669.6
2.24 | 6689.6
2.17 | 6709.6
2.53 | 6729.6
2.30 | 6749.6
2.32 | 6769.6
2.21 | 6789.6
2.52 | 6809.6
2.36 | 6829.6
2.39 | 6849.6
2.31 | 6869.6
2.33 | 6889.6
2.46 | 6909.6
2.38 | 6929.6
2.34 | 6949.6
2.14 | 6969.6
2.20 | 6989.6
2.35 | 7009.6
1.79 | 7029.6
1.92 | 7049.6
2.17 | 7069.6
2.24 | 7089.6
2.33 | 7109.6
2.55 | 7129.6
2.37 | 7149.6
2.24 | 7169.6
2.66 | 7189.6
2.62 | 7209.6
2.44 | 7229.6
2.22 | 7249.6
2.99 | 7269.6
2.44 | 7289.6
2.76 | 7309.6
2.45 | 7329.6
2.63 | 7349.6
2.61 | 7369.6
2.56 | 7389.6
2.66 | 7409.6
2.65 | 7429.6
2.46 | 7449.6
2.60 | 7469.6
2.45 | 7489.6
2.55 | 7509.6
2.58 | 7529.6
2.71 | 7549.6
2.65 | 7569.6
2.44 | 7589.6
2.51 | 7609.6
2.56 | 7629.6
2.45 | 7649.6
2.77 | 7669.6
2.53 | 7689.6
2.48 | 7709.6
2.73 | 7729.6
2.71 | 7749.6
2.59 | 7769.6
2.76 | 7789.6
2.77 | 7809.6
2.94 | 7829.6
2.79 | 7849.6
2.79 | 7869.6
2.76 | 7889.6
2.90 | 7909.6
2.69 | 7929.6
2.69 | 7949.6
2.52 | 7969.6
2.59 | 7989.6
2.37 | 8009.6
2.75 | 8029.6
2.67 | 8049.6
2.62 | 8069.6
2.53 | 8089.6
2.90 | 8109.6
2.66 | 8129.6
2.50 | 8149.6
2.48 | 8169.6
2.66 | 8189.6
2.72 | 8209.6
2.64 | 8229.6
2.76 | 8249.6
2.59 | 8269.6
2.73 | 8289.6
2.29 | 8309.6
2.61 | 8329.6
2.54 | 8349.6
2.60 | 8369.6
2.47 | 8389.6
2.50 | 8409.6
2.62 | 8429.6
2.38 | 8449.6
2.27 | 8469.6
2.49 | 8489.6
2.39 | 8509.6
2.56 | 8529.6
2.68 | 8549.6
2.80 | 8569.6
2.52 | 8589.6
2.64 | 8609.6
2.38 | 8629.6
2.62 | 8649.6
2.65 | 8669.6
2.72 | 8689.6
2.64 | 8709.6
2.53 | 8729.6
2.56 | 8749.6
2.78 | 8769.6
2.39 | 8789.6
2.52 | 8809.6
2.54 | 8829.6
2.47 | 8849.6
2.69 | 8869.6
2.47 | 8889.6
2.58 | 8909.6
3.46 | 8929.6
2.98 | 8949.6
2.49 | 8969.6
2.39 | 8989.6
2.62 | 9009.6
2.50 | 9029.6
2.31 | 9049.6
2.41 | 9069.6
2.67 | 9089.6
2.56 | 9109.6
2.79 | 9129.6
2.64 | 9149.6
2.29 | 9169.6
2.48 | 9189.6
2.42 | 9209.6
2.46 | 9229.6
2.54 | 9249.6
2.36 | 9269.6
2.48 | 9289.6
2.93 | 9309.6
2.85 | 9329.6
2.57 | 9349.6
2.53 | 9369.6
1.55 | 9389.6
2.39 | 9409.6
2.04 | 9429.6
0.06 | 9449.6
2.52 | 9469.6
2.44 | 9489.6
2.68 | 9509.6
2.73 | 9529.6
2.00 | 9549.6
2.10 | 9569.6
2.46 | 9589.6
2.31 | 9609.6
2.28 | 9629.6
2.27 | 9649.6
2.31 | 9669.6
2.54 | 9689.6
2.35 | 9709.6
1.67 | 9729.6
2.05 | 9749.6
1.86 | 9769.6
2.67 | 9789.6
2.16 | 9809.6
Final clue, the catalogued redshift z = 0.359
